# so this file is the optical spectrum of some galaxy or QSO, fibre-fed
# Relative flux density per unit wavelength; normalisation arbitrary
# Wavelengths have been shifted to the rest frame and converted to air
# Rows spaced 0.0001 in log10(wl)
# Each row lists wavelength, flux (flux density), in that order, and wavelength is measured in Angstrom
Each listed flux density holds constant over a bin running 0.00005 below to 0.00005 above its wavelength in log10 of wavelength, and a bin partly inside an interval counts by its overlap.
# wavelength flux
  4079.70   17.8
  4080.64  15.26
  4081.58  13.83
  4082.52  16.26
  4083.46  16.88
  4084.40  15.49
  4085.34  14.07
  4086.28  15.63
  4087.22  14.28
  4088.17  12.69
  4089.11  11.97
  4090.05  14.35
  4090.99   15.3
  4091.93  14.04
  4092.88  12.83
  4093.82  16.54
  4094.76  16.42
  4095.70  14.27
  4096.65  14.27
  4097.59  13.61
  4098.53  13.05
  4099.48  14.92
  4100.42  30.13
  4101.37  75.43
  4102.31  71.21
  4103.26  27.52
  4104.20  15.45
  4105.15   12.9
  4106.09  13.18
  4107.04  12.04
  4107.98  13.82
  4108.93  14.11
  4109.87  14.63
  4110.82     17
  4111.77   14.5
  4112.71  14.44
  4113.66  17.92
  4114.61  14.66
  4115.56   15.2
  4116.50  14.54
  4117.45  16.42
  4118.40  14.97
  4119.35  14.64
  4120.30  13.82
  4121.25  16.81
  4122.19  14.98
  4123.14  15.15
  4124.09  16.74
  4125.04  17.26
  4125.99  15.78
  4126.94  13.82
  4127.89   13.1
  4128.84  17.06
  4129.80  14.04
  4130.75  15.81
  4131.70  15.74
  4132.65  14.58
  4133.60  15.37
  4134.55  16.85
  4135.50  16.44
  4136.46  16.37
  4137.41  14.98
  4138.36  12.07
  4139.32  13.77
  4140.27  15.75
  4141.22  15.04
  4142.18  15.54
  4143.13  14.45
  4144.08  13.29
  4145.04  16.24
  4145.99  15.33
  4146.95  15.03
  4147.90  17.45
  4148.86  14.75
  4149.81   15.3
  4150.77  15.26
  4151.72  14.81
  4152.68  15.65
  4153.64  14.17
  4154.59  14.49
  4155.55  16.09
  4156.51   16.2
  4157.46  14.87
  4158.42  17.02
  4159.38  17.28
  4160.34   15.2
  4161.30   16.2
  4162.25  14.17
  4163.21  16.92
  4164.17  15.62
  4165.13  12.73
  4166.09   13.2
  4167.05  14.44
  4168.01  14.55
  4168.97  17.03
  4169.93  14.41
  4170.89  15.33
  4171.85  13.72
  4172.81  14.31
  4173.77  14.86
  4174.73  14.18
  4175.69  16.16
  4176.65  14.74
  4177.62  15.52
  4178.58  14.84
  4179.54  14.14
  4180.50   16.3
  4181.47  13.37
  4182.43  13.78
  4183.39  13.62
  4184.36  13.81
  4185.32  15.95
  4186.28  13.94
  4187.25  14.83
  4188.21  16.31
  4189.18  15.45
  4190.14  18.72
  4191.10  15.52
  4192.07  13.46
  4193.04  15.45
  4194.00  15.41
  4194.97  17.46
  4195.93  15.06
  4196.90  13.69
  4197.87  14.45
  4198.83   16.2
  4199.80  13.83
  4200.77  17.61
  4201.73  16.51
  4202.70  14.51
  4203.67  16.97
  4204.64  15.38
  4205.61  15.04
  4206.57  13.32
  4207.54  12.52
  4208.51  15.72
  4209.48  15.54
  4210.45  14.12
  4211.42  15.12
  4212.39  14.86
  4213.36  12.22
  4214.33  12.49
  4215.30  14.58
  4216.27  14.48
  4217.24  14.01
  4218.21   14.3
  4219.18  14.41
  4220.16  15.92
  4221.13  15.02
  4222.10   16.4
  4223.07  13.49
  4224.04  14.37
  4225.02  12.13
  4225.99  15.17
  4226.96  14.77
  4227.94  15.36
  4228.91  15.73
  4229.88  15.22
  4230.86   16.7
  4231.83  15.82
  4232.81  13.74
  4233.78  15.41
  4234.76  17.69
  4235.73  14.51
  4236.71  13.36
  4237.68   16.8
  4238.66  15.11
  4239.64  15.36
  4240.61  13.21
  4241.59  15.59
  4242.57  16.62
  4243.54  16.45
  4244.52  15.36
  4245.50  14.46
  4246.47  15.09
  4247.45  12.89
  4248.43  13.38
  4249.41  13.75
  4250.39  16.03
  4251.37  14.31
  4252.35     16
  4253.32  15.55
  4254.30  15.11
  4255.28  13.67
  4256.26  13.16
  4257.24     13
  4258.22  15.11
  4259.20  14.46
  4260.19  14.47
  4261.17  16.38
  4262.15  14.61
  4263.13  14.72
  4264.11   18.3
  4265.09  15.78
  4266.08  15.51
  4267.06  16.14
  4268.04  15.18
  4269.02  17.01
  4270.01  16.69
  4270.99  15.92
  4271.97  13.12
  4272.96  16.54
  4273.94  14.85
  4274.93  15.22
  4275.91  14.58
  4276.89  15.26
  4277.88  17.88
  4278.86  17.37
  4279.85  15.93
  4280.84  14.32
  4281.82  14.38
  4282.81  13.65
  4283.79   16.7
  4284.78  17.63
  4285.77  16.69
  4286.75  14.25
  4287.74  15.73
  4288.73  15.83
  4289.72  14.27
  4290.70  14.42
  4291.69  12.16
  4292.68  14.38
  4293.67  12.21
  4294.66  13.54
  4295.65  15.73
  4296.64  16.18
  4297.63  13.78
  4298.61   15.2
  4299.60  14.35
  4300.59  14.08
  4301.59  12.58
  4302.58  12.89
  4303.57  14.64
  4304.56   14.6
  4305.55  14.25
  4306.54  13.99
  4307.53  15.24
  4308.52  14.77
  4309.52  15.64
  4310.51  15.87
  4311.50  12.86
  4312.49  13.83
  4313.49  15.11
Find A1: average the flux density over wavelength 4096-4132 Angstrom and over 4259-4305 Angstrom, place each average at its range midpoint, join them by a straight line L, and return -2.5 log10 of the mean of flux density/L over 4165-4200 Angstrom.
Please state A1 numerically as 0.16 mag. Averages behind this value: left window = 18.7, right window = 15.1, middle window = 14.9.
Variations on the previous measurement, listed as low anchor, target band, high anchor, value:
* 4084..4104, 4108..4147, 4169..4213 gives 0.25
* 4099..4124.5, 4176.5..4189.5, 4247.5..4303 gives 0.21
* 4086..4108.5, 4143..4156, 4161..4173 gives 0.07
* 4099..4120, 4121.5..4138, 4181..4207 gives 0.26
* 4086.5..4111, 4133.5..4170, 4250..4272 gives 0.20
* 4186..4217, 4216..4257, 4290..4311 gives -0.01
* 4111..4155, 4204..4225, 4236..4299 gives 0.05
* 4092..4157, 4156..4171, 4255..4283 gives 0.09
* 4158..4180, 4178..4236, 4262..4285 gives 0.03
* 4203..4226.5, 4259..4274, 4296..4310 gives -0.09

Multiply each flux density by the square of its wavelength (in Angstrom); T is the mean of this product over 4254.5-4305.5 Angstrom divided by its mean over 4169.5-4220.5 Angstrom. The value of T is 1.05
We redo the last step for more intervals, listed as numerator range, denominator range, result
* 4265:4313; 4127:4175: 1.06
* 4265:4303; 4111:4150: 1.06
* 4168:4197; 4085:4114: 0.82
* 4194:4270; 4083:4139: 0.92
